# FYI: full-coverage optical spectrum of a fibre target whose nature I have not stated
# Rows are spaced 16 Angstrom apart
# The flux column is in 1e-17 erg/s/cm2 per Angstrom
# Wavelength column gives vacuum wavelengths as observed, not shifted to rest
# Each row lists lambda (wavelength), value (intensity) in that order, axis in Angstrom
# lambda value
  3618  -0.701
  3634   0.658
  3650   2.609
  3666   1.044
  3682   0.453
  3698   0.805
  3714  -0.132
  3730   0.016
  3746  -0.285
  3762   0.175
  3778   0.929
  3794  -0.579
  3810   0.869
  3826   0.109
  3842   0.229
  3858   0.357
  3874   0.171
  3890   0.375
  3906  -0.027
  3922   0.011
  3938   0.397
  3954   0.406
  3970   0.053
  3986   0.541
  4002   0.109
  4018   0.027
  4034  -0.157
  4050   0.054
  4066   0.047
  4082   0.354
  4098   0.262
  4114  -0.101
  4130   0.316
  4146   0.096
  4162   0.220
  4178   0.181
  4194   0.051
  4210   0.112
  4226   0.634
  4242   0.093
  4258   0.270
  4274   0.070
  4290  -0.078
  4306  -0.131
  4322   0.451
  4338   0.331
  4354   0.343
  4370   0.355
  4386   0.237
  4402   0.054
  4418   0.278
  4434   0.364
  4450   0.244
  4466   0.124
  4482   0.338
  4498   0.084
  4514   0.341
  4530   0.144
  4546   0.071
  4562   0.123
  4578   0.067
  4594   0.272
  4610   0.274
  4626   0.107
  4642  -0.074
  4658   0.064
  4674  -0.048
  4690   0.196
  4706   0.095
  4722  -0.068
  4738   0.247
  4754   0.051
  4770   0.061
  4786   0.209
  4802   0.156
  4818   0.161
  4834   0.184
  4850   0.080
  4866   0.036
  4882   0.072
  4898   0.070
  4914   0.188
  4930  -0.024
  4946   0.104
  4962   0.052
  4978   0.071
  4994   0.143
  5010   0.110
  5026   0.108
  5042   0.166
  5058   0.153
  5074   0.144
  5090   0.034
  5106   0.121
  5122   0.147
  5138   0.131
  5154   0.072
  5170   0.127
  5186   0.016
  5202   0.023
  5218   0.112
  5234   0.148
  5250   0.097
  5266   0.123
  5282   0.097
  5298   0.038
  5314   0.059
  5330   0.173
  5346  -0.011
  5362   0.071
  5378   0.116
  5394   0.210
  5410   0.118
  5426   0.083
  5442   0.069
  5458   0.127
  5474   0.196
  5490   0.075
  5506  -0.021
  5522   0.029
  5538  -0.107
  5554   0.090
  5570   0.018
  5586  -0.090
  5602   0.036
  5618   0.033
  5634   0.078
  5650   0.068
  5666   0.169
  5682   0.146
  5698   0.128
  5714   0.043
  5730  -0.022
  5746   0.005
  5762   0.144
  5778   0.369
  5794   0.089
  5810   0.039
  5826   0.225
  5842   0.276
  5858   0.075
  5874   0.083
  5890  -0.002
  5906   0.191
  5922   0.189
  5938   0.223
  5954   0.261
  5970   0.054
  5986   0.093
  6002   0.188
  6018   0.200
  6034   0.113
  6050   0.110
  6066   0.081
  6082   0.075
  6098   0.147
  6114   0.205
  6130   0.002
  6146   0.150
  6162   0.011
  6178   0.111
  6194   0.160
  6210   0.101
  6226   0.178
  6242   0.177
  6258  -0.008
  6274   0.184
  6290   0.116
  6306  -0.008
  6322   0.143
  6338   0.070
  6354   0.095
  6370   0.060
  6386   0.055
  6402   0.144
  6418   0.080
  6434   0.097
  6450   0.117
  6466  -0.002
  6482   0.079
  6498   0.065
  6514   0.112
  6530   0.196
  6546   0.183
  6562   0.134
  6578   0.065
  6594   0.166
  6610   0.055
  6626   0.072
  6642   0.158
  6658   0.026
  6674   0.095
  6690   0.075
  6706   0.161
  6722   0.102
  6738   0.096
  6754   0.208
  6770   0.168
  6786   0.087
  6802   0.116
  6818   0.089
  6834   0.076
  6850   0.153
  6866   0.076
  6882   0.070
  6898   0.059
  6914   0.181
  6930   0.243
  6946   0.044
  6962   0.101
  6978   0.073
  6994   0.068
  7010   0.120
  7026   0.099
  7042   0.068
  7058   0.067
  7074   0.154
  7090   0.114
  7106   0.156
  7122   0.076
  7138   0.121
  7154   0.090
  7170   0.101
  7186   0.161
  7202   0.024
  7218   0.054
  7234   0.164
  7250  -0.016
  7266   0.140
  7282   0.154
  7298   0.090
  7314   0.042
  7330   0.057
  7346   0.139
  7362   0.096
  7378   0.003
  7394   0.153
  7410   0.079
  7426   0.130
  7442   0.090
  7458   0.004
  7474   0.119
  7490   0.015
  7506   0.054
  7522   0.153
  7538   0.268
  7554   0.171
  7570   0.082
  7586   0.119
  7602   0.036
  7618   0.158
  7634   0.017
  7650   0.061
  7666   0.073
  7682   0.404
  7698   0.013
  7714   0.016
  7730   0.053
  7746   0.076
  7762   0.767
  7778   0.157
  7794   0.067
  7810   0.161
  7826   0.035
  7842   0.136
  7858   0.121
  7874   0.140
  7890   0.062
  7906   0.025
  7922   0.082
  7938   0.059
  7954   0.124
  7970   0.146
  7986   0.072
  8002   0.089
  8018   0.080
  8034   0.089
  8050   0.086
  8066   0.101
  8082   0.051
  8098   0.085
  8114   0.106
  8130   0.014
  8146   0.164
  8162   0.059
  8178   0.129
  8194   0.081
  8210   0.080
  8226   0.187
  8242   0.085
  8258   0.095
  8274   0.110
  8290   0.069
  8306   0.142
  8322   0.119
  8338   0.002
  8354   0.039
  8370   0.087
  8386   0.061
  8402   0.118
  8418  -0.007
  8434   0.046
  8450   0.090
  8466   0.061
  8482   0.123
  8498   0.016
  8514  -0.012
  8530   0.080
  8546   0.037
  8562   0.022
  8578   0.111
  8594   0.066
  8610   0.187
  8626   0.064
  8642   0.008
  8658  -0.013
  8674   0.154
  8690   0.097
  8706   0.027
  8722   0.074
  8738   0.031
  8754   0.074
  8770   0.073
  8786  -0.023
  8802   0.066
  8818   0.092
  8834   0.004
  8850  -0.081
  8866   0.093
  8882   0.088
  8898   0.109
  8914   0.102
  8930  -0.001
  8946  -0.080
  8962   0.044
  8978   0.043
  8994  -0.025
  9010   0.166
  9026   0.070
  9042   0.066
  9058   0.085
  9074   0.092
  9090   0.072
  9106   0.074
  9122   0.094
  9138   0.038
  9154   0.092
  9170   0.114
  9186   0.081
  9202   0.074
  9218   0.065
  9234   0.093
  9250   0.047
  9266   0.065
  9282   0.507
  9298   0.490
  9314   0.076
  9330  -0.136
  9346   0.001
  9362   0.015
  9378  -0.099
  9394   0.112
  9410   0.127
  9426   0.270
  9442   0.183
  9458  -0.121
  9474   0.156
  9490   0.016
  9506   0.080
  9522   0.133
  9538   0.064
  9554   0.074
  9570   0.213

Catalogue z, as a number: 0.549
